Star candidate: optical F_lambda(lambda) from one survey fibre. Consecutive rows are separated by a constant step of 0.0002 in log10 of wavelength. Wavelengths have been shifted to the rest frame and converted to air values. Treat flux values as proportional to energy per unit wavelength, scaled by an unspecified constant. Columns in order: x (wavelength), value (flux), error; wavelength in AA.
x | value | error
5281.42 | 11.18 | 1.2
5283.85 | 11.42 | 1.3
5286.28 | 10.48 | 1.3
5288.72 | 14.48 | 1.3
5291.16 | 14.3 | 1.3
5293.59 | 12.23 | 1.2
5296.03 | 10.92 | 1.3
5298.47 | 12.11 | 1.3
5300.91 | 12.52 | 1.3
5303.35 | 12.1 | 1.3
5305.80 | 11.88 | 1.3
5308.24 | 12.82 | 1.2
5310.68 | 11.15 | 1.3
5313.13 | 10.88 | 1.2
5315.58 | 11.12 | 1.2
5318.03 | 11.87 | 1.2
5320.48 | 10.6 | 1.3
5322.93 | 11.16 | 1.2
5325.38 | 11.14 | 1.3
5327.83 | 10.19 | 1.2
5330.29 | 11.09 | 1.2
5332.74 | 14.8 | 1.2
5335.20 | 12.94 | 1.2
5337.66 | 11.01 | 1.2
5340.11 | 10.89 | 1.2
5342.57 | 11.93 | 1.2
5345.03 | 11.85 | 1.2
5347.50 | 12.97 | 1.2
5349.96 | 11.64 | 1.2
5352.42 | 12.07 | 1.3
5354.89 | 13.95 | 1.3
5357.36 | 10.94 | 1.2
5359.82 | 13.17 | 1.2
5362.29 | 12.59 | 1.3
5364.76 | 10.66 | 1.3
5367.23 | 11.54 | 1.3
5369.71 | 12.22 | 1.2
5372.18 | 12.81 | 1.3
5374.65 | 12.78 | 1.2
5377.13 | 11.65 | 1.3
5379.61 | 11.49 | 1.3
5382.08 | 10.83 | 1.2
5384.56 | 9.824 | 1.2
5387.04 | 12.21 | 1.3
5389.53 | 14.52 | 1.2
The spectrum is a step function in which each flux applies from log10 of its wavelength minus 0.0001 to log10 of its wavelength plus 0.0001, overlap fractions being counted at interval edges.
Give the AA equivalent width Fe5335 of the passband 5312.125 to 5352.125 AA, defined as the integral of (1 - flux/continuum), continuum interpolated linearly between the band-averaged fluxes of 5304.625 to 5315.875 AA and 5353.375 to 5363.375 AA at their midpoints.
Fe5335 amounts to 1.4 AA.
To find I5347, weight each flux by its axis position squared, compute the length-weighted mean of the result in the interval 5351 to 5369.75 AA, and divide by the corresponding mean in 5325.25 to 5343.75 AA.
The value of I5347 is 1.0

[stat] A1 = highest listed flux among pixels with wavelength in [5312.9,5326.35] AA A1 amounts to 11.87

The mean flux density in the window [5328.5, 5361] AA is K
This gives 12.2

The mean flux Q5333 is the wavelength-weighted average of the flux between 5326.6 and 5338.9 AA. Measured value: 12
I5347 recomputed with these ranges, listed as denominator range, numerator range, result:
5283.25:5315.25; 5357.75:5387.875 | 1.00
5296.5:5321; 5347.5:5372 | 1.06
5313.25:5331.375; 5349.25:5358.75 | 1.12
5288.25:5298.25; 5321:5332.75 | 0.89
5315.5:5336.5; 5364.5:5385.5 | 1.01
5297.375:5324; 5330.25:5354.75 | 1.06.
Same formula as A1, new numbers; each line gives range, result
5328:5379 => 14.8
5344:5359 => 13.95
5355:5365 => 13.17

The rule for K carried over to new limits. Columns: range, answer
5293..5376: 11.9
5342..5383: 12.1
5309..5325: 11.2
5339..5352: 11.9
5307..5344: 11.6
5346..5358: 12.4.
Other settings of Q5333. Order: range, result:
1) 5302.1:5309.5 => 12.3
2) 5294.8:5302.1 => 11.8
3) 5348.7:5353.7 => 11.9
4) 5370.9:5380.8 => 12.2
